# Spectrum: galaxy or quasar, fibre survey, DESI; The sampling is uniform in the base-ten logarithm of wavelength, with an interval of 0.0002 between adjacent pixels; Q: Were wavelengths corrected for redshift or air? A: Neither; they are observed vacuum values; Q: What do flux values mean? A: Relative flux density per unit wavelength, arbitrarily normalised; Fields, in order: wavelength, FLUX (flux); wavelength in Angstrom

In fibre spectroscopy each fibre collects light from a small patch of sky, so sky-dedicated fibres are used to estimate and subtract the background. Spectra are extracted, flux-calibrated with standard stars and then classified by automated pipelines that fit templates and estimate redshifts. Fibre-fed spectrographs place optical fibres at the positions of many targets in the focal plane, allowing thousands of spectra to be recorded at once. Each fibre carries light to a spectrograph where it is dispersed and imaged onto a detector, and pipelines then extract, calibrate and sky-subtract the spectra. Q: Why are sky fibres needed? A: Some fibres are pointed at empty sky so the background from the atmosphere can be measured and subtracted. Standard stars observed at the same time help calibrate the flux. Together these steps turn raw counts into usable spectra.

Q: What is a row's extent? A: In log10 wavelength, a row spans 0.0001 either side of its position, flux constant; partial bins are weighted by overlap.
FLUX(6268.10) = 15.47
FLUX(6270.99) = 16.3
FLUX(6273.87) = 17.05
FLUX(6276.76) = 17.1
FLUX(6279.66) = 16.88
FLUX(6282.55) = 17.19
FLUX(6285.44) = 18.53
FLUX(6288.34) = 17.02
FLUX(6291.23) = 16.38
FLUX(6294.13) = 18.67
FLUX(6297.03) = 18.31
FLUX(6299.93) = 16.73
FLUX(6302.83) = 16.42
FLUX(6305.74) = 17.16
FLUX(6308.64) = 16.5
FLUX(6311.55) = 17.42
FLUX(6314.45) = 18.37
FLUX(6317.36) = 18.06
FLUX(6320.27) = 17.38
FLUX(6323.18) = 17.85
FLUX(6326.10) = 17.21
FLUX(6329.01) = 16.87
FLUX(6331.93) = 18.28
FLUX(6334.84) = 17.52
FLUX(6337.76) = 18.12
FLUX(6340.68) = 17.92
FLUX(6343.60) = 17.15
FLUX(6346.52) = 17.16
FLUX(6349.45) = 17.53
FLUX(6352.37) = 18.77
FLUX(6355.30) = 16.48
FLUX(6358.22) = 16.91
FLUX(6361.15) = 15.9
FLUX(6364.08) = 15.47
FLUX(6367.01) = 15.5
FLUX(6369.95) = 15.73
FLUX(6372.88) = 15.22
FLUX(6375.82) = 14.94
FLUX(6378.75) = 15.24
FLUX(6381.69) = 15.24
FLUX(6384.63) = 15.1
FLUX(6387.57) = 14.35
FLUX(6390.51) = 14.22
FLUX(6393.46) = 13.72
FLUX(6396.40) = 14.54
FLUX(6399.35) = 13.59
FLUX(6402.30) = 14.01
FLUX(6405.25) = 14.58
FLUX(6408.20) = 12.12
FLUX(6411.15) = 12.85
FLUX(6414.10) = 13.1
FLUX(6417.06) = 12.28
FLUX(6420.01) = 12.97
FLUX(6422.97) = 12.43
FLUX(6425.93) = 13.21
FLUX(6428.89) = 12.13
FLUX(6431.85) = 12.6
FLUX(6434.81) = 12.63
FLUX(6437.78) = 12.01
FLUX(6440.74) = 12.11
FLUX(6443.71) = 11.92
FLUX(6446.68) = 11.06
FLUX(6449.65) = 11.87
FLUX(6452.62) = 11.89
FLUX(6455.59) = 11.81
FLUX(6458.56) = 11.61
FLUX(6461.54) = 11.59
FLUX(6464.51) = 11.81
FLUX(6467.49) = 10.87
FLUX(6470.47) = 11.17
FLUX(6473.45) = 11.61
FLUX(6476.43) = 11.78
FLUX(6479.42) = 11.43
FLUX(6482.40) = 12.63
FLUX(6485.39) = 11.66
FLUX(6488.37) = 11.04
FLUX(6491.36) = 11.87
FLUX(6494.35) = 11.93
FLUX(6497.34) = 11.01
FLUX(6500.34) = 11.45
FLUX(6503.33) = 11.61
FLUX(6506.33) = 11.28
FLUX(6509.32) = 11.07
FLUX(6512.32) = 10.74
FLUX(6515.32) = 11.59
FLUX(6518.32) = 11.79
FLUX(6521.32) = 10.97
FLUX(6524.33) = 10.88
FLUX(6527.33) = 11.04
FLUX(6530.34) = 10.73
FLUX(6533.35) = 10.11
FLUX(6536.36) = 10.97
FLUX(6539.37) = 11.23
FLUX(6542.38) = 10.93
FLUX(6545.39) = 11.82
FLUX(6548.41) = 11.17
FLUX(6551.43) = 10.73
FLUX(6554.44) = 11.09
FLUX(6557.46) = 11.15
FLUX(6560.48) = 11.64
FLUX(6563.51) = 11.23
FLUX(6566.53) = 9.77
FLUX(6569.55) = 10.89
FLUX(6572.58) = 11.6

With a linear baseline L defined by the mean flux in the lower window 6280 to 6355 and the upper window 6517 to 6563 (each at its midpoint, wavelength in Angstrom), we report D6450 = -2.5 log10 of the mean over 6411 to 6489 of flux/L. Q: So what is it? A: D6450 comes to 0.14 mag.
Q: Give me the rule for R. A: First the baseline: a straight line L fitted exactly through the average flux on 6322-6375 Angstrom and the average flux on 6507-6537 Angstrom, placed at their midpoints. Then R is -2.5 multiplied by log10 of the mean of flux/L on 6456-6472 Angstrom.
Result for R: 0.14 mag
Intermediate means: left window 16.9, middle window 11.4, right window 11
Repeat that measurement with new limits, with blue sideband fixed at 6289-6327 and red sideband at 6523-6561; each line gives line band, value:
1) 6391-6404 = 0.07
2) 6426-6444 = 0.13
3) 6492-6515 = 0.07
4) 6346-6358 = -0.08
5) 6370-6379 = 0.03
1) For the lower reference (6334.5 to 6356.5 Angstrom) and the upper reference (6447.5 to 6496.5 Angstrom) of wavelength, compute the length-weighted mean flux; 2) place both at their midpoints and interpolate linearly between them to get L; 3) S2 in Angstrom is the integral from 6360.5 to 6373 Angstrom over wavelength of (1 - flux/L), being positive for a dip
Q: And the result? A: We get 0.76 Angstrom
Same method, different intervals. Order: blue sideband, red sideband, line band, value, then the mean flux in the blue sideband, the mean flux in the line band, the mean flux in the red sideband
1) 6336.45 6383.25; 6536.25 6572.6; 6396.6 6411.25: 1.6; 16.4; 13.6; 11.1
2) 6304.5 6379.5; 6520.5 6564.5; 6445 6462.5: 2.6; 17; 11.6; 11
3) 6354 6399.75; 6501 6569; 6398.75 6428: 2.4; 15.2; 13.1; 11.1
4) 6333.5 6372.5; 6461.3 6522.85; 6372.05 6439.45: 5.7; 16.9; 13.6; 11.5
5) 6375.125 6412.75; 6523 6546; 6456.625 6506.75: 2.4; 14.2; 11.6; 10.9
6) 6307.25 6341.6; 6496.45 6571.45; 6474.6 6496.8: 1.5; 17.6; 11.7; 11.1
